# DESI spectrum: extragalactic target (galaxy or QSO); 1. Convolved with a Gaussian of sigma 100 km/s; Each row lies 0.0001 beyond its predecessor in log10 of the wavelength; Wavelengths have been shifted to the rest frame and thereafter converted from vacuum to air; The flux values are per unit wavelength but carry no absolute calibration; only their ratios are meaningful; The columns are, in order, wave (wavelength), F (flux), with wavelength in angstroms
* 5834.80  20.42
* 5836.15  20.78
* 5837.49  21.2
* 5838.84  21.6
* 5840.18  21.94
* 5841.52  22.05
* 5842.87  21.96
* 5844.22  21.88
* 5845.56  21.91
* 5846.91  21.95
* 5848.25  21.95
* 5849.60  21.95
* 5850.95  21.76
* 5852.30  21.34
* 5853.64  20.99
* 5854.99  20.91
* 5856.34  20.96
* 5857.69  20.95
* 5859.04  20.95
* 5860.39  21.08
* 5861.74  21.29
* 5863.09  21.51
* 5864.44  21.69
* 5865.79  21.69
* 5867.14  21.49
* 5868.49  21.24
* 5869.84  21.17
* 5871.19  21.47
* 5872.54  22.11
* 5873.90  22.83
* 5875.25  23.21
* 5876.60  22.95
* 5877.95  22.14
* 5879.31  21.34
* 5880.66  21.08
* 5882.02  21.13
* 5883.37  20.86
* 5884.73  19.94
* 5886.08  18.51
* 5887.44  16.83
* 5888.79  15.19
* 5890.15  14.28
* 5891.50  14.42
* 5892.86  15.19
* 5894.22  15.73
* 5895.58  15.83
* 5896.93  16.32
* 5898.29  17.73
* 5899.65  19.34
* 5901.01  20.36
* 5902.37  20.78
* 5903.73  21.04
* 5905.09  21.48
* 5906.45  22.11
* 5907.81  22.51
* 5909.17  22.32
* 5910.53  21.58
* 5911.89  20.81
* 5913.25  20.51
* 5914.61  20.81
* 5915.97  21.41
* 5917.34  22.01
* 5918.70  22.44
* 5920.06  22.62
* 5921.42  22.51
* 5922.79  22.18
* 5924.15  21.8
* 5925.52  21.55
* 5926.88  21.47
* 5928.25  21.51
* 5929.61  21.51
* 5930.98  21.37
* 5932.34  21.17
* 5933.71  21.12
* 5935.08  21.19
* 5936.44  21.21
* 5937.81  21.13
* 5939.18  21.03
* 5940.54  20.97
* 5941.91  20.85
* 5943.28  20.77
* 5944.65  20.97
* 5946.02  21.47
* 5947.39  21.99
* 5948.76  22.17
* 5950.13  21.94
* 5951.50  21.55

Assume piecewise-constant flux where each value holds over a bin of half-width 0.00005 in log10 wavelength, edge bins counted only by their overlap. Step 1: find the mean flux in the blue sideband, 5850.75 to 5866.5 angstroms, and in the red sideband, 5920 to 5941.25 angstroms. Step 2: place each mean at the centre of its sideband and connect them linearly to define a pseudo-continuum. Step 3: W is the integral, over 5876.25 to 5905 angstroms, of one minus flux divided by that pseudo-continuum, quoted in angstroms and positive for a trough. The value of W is 3.7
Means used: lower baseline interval 21.2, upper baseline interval 21.5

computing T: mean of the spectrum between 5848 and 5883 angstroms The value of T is 21.6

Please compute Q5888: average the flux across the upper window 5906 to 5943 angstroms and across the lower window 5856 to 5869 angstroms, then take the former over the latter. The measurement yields 1.0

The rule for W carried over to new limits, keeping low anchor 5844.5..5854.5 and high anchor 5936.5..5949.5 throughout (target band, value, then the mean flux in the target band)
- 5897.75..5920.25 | 0.3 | 21.2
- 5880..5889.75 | 1.2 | 18.9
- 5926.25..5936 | 0.0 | 21.3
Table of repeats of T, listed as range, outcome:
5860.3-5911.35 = 20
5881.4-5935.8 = 20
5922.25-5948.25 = 21.3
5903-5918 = 21.5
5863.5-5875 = 21.8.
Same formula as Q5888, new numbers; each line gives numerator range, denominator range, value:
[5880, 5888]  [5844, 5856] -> 0.91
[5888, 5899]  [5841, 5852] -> 0.71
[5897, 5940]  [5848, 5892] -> 1.03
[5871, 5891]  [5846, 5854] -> 0.93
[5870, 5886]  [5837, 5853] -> 0.99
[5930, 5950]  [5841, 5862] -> 0.99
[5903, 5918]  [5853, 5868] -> 1.01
